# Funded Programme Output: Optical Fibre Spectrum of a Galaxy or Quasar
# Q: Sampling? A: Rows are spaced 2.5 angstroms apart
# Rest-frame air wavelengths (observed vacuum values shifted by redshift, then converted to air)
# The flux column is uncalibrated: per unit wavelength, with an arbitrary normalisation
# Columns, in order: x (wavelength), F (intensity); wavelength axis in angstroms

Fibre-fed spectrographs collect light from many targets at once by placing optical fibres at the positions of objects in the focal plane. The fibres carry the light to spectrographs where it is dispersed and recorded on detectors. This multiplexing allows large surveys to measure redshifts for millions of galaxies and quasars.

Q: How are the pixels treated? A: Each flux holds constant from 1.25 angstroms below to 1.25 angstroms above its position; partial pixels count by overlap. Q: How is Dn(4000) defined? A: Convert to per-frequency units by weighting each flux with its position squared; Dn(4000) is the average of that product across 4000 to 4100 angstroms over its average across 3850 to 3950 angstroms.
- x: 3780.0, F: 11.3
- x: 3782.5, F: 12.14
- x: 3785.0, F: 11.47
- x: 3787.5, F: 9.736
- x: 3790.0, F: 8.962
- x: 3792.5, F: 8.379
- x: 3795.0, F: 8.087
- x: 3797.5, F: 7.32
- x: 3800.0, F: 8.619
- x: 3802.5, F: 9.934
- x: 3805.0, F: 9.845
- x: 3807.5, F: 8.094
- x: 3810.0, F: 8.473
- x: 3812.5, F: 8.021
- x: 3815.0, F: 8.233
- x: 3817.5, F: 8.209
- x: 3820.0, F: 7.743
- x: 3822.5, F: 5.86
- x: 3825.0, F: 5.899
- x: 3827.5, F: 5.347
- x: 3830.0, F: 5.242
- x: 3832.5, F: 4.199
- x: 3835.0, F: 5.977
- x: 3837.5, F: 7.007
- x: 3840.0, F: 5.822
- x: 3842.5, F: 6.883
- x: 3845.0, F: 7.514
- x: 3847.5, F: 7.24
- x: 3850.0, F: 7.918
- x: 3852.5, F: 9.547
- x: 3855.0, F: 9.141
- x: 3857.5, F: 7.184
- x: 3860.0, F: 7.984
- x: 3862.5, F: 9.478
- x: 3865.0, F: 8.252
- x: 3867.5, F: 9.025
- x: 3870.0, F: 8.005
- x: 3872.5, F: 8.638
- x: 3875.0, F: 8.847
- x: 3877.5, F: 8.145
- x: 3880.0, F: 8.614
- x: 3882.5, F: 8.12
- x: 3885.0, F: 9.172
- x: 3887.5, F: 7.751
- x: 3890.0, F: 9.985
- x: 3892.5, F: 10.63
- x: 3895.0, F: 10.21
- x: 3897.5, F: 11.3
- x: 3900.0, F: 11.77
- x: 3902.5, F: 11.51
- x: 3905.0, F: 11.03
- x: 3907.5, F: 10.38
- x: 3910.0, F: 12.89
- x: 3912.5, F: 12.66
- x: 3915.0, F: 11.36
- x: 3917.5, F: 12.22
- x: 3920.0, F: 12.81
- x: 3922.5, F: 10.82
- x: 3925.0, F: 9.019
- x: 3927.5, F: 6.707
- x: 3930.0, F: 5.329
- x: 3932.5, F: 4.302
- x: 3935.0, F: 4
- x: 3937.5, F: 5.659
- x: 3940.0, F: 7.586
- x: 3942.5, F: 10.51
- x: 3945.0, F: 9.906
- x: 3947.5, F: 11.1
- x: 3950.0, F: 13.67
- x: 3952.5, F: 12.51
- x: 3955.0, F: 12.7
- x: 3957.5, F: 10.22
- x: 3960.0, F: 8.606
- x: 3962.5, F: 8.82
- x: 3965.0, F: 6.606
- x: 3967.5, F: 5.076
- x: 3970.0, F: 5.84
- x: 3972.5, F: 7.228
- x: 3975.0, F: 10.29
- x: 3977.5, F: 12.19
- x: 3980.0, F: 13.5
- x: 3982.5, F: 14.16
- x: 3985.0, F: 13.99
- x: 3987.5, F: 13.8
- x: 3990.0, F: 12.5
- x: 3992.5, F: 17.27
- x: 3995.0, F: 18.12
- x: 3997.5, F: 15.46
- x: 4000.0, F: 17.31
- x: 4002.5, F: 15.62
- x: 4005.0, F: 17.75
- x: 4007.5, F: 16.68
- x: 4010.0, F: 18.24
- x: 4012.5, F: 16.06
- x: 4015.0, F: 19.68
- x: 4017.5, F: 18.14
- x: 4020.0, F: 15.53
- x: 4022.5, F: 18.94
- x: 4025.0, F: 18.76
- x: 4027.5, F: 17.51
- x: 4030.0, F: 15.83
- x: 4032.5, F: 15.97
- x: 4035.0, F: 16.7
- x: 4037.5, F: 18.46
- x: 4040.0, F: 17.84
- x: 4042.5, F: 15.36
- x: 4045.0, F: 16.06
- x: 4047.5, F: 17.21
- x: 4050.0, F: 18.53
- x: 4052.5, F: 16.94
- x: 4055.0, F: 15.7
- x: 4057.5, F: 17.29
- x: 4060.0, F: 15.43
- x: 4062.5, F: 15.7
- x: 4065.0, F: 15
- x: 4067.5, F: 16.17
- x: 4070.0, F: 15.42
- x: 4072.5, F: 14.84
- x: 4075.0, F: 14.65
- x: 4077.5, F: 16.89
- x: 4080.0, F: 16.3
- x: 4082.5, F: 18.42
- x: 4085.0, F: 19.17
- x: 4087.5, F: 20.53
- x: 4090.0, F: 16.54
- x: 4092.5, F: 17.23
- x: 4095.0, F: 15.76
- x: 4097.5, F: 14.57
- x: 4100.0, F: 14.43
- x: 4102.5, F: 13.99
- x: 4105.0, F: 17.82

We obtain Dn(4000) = 1.9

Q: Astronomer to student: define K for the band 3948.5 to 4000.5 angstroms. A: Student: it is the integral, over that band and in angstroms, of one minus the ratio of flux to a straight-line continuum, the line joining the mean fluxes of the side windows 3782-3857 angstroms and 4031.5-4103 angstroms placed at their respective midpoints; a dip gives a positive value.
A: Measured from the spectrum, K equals 5.9 angstroms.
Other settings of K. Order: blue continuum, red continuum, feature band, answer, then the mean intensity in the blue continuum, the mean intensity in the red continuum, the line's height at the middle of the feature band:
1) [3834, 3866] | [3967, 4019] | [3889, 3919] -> -3.3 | 7.7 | 14.4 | 10.2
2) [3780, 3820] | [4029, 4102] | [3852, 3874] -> 4.6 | 9.07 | 16.5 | 10.8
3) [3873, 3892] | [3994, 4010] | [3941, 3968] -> 6.9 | 8.74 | 16.9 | 13.7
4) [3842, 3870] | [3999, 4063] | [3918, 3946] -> 9.4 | 8.22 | 17.1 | 12.1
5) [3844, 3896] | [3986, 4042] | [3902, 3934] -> 3.6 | 8.64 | 16.9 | 11.4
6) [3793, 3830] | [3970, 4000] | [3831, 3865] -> 6.0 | 7.76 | 13.3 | 8.93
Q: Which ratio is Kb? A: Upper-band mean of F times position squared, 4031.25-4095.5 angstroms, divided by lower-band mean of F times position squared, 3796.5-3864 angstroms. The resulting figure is 2.50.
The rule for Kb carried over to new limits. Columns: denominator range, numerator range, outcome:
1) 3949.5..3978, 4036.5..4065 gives 1.87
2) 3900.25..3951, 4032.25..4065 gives 1.83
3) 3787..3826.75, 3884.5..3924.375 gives 1.43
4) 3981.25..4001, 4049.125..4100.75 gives 1.12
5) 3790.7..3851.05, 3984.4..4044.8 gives 2.52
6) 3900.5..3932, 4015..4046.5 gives 1.75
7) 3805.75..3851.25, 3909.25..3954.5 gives 1.47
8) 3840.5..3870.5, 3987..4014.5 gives 2.18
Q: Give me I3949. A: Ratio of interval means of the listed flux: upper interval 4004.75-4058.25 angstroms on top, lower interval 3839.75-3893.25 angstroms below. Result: 2.1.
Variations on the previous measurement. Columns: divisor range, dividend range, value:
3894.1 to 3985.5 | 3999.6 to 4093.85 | 1.71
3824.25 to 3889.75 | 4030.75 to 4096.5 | 2.19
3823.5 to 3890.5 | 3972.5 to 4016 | 1.99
